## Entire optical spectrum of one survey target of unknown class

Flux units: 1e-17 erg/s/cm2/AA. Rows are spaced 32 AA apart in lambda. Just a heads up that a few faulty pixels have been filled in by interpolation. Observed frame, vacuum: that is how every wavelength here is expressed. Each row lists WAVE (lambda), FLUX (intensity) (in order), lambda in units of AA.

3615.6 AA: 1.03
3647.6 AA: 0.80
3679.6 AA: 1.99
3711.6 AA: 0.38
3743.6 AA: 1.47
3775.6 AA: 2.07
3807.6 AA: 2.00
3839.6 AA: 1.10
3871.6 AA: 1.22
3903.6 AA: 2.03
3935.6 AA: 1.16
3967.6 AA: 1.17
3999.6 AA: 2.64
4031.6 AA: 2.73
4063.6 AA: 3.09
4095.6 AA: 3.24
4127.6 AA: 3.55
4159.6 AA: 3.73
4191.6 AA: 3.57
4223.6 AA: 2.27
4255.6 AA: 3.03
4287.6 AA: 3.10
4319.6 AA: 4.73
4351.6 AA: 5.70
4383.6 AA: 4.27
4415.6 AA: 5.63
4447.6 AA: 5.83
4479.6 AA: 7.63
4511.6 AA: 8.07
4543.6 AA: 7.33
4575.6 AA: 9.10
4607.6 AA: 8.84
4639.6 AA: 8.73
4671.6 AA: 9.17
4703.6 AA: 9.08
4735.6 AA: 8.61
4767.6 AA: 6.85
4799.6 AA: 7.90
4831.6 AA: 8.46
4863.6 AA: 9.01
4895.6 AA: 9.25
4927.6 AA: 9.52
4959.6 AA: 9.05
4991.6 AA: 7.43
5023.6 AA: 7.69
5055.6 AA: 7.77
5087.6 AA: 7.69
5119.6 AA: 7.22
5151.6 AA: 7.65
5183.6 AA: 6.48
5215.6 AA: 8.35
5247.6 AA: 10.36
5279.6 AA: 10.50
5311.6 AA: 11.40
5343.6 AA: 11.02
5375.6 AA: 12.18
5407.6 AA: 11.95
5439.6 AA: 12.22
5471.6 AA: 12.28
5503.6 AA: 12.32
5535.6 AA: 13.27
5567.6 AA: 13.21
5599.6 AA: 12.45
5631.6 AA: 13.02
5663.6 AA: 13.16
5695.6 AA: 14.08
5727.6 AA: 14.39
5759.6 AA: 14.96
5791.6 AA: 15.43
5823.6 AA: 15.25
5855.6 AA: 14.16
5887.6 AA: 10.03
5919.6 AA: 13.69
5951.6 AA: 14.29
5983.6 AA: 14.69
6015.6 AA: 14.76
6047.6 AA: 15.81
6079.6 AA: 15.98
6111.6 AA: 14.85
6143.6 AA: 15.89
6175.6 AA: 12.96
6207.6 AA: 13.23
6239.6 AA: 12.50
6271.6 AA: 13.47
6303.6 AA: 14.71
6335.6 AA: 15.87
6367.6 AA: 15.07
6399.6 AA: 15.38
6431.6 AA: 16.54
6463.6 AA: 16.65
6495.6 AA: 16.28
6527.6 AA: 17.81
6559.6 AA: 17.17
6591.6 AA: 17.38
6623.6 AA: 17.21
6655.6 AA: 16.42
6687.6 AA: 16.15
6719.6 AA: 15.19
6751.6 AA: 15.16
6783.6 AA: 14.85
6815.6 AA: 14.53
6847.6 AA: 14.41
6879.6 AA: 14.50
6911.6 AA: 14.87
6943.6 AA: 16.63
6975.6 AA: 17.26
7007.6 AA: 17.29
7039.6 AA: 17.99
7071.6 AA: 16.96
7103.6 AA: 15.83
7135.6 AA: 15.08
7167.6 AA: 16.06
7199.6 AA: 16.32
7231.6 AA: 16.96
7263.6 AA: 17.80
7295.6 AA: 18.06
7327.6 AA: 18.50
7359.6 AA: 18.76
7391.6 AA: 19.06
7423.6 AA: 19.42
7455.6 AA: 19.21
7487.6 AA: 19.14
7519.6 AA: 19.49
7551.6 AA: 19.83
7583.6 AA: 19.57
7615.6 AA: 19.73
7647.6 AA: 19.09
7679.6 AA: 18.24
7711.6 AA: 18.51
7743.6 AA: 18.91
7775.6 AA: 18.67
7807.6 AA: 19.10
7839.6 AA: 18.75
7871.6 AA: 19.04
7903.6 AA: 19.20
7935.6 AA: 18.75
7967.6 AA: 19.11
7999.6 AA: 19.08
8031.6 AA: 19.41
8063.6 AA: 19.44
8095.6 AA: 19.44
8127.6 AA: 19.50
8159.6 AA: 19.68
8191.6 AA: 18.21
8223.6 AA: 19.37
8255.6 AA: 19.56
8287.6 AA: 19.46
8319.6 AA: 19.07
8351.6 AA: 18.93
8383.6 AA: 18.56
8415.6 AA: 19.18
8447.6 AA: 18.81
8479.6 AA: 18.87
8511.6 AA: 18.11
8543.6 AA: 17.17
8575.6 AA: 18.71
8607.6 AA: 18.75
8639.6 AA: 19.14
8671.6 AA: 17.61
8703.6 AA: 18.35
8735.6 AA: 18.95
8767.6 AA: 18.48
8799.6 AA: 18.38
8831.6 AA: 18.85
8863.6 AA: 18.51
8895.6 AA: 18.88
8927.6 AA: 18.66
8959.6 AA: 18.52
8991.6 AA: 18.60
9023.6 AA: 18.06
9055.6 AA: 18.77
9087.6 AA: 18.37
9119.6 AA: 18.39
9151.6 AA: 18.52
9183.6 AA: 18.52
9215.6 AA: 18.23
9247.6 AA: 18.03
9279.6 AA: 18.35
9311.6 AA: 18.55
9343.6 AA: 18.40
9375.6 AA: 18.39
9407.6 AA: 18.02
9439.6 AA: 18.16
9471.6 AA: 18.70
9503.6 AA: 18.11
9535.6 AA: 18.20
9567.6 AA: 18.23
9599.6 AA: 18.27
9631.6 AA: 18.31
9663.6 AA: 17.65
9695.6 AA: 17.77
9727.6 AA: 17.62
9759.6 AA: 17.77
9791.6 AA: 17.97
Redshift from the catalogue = 0.000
